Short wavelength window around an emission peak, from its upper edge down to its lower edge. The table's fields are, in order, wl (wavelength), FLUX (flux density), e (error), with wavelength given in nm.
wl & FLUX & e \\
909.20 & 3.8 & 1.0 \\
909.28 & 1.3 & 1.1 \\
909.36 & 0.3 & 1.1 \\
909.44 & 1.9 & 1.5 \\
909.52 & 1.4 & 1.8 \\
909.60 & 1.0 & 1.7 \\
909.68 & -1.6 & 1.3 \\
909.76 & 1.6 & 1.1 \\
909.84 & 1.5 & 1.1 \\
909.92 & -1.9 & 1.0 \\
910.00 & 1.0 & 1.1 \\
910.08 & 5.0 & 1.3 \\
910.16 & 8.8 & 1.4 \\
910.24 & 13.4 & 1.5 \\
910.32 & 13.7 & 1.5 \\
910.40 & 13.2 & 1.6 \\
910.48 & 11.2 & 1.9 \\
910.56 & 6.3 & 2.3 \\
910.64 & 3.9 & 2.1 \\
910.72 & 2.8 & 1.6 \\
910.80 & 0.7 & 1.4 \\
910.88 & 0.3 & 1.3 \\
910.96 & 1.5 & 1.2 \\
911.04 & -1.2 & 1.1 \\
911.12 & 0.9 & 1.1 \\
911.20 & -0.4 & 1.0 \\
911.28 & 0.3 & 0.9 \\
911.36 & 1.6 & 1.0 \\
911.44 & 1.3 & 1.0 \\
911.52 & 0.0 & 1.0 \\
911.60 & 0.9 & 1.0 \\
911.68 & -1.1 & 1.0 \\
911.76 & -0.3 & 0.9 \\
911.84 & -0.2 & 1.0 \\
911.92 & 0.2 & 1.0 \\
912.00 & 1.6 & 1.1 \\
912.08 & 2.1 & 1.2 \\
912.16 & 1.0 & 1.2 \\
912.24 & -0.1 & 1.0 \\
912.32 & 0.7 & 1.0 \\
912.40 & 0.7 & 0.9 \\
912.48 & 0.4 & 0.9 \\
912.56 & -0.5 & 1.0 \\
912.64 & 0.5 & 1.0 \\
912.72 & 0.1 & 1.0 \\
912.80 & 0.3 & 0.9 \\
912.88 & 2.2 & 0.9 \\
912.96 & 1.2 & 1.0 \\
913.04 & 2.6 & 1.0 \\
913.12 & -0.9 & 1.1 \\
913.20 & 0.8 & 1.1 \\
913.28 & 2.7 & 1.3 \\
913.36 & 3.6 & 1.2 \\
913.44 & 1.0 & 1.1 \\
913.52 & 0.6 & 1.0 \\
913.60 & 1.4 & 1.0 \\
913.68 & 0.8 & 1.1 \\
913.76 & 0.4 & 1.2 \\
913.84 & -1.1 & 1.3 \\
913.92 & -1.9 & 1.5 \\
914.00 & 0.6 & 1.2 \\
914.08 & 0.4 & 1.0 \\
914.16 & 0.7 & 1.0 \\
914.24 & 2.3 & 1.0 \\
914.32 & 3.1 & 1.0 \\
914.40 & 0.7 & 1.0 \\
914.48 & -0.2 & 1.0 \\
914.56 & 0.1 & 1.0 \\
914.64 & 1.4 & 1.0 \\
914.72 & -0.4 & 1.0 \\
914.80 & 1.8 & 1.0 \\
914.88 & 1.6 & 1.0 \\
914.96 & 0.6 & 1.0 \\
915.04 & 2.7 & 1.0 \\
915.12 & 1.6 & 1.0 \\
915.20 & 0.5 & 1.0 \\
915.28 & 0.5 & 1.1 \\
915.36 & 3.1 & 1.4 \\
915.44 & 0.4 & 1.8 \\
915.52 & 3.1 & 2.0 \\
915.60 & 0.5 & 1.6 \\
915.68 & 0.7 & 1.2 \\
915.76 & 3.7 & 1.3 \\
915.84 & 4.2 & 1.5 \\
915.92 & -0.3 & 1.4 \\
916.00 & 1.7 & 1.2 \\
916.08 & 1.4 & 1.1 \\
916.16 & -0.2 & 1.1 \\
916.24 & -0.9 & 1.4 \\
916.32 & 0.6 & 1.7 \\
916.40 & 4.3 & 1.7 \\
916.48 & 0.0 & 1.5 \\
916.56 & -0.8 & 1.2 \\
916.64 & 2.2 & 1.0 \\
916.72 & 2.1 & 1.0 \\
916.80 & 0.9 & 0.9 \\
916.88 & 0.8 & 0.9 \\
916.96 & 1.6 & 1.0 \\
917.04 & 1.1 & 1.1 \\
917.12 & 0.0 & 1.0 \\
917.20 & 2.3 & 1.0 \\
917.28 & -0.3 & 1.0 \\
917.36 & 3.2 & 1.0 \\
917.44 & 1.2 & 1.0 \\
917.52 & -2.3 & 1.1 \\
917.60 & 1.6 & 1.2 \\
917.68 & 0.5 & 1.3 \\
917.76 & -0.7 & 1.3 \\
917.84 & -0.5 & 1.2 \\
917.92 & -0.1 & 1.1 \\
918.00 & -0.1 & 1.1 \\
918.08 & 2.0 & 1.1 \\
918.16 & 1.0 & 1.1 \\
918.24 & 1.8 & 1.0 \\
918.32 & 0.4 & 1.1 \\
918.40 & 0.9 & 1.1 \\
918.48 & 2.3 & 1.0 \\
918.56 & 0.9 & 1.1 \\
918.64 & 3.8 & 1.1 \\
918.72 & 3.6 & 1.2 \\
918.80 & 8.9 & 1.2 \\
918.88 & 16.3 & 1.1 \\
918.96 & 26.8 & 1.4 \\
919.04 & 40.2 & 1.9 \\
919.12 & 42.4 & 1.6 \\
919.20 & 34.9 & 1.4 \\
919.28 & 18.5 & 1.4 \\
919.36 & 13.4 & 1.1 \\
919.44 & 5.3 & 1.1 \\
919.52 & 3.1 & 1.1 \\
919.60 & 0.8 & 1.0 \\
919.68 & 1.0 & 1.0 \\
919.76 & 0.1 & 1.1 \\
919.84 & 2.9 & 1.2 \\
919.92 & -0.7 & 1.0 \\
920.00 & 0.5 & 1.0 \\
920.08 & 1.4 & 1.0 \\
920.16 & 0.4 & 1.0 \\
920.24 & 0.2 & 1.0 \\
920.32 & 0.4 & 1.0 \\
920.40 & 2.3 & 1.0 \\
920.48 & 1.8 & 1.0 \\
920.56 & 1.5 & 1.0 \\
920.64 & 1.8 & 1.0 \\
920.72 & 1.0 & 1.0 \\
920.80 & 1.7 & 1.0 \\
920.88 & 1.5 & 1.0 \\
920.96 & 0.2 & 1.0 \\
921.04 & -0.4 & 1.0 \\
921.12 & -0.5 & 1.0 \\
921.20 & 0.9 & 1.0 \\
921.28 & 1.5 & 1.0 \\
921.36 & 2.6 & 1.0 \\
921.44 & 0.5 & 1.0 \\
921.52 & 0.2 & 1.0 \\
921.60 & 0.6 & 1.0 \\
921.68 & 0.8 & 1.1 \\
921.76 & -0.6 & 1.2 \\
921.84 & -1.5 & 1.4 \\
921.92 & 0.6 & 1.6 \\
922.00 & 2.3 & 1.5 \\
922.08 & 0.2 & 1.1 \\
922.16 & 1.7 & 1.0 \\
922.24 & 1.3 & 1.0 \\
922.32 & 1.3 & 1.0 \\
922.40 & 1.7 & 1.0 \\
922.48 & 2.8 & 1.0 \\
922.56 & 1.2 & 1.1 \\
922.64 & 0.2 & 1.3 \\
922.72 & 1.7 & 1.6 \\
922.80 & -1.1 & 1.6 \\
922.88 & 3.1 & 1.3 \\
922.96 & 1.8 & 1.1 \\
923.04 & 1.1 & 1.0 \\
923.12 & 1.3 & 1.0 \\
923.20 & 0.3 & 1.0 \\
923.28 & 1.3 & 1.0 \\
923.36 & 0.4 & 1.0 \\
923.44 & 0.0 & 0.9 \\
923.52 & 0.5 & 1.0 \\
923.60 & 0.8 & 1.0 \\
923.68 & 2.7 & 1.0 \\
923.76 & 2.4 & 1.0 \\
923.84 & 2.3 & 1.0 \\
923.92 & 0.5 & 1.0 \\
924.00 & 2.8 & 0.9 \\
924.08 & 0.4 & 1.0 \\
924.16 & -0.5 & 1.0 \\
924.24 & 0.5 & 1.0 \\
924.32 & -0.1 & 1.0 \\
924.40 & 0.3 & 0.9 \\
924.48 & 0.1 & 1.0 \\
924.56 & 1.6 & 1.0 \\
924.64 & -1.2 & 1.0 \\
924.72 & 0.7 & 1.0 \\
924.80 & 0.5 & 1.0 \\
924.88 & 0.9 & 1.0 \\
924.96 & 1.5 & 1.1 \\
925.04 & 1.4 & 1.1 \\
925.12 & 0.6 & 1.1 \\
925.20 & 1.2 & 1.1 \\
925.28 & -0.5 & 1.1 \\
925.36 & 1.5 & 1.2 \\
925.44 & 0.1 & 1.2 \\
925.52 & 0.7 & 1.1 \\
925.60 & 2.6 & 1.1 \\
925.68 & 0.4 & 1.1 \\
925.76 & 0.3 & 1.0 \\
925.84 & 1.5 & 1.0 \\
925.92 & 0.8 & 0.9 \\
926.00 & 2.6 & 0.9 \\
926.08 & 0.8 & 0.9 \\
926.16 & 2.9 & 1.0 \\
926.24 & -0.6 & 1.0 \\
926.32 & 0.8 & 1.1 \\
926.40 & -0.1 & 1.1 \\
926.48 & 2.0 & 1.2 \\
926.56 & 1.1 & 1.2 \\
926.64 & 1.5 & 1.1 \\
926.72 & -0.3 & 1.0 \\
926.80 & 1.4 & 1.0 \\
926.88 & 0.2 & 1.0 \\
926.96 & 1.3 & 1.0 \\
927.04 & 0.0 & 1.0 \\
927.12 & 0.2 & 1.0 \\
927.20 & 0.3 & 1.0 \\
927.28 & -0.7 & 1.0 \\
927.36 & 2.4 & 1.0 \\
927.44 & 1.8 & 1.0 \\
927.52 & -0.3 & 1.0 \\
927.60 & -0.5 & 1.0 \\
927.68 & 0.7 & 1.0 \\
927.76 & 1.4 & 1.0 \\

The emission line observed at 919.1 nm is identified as [O III] 5007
